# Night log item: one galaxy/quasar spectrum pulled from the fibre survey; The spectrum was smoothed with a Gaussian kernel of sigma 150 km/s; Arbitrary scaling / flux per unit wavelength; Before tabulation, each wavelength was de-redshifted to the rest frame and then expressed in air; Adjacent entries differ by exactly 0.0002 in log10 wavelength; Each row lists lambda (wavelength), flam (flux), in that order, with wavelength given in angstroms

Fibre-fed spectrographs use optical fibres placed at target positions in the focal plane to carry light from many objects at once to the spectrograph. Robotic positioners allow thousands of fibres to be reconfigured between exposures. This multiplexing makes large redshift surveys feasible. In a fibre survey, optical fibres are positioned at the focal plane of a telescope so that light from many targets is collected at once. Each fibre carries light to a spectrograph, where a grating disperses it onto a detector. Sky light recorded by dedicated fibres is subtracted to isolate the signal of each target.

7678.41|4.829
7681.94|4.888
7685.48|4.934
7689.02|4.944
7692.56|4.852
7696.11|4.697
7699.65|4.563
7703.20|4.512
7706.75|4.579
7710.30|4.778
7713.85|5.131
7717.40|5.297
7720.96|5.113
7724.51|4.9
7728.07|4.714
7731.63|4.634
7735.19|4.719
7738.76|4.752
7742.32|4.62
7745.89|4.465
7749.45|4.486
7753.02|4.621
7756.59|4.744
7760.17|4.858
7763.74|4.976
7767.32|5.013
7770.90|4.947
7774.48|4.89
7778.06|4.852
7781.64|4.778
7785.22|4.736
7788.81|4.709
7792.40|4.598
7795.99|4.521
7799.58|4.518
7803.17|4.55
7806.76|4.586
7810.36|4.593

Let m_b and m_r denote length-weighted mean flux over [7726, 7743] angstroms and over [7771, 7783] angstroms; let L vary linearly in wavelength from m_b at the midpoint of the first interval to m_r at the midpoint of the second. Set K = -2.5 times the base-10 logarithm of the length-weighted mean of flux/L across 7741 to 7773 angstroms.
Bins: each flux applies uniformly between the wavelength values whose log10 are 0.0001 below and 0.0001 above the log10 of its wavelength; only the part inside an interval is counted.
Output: 0.01 mag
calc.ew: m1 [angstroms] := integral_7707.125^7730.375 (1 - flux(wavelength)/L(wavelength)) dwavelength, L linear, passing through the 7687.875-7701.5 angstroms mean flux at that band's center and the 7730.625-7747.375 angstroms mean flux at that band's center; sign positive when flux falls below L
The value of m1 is -1.3 angstroms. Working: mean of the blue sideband 4.75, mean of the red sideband 4.64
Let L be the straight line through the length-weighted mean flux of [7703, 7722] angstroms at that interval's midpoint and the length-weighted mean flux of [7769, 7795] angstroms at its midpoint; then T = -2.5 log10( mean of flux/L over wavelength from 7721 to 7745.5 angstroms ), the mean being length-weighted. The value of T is 0.03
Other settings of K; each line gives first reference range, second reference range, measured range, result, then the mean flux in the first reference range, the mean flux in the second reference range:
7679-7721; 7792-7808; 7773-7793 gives -0.039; 4.85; 4.55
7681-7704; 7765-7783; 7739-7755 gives 0.066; 4.78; 4.9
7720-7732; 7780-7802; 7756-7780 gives -0.043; 4.85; 4.64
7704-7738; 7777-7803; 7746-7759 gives 0.037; 4.86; 4.66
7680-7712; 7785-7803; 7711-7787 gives -0.035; 4.75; 4.6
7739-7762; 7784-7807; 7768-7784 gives -0.058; 4.64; 4.6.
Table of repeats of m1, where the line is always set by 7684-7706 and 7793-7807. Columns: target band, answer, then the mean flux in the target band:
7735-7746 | 0.0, 4.65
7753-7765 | -0.5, 4.82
